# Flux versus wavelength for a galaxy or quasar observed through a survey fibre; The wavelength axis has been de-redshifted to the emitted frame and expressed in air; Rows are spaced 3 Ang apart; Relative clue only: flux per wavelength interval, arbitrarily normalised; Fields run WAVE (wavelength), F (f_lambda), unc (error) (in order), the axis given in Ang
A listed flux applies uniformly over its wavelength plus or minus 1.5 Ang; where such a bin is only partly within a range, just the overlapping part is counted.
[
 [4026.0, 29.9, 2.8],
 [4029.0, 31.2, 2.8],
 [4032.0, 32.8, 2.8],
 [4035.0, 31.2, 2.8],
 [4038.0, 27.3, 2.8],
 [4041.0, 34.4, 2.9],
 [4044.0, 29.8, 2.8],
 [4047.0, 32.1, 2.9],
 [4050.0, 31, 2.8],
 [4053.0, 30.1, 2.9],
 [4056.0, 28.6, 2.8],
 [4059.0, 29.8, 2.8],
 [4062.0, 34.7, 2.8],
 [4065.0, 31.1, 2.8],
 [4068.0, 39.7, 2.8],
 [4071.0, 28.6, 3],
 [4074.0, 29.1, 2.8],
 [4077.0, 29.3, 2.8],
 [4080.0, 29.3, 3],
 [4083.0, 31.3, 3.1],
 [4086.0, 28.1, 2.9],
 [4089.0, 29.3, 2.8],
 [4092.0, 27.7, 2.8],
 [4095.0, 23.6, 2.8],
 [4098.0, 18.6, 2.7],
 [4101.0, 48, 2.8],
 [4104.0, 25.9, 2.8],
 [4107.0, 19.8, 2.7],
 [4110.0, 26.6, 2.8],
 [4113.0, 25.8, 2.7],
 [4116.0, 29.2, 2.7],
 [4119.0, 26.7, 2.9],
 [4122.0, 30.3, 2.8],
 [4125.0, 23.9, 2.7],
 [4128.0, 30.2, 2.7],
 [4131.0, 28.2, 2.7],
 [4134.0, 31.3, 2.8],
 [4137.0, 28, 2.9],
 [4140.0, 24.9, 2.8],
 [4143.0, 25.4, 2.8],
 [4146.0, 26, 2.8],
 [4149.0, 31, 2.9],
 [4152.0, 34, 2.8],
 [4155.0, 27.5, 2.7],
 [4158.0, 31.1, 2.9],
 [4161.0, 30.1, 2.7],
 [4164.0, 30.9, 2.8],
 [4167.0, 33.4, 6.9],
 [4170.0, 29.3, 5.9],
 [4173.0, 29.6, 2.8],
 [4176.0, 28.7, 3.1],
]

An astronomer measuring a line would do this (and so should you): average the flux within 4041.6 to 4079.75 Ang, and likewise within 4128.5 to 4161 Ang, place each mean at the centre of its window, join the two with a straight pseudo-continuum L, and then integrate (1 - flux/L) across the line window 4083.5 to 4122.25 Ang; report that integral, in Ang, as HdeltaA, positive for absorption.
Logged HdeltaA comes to 3.02 Ang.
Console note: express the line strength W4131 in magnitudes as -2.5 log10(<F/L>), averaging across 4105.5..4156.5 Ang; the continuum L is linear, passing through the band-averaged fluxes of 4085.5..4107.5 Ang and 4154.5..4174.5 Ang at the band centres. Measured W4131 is 0.06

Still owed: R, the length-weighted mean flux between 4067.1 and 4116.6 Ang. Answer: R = 28.7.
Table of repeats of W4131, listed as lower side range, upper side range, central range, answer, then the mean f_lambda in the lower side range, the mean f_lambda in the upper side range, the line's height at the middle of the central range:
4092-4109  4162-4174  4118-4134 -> 0.01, 27.2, 30.8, 28.6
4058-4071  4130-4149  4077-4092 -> 0.09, 33.4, 27.6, 31.8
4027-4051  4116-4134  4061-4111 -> 0.01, 31.2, 28.3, 29.6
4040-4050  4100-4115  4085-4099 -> 0.15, 31.8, 28.6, 29.4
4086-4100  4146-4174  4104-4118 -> 0.07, 26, 30.5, 27.2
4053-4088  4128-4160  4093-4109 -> 0.11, 30.8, 28.8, 30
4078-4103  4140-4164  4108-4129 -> 0.08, 29.4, 29.1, 29.3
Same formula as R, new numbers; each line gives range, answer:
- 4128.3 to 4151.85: 28.3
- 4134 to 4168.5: 29.4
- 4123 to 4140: 28.1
